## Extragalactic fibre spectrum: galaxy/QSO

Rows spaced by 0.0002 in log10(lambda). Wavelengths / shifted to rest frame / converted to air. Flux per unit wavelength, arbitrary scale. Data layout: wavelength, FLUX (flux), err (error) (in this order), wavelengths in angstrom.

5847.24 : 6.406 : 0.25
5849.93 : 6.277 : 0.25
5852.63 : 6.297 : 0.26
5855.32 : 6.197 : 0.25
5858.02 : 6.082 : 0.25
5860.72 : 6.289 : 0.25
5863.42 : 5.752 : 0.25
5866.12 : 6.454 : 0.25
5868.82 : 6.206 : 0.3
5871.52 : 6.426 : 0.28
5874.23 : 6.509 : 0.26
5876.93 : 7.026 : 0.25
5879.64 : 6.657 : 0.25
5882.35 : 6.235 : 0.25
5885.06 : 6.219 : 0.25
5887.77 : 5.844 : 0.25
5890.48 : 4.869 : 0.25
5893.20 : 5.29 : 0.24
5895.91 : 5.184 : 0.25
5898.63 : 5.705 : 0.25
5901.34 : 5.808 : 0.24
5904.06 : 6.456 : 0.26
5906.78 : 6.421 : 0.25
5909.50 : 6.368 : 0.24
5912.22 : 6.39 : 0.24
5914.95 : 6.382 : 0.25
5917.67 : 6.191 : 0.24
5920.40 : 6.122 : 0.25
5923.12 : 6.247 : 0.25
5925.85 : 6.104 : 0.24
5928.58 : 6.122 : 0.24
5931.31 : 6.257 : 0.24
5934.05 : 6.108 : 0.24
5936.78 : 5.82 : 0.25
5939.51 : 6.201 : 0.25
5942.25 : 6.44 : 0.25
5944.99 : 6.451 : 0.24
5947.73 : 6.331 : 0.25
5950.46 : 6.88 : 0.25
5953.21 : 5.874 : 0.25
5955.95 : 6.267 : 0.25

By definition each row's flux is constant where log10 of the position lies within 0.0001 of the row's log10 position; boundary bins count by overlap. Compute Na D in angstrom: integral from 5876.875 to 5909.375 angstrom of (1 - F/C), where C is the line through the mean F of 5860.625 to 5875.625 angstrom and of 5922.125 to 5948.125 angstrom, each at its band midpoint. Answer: 1.6 angstrom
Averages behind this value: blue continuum 6.28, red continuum 6.2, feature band 5.95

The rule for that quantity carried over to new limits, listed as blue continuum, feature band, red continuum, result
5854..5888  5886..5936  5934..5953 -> 2.51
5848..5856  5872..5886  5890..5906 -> -1.52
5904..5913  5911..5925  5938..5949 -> 0.28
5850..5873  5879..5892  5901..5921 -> 0.70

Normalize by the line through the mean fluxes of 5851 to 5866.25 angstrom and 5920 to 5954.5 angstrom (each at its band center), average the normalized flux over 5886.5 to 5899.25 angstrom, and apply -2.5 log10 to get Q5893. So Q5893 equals 0.16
